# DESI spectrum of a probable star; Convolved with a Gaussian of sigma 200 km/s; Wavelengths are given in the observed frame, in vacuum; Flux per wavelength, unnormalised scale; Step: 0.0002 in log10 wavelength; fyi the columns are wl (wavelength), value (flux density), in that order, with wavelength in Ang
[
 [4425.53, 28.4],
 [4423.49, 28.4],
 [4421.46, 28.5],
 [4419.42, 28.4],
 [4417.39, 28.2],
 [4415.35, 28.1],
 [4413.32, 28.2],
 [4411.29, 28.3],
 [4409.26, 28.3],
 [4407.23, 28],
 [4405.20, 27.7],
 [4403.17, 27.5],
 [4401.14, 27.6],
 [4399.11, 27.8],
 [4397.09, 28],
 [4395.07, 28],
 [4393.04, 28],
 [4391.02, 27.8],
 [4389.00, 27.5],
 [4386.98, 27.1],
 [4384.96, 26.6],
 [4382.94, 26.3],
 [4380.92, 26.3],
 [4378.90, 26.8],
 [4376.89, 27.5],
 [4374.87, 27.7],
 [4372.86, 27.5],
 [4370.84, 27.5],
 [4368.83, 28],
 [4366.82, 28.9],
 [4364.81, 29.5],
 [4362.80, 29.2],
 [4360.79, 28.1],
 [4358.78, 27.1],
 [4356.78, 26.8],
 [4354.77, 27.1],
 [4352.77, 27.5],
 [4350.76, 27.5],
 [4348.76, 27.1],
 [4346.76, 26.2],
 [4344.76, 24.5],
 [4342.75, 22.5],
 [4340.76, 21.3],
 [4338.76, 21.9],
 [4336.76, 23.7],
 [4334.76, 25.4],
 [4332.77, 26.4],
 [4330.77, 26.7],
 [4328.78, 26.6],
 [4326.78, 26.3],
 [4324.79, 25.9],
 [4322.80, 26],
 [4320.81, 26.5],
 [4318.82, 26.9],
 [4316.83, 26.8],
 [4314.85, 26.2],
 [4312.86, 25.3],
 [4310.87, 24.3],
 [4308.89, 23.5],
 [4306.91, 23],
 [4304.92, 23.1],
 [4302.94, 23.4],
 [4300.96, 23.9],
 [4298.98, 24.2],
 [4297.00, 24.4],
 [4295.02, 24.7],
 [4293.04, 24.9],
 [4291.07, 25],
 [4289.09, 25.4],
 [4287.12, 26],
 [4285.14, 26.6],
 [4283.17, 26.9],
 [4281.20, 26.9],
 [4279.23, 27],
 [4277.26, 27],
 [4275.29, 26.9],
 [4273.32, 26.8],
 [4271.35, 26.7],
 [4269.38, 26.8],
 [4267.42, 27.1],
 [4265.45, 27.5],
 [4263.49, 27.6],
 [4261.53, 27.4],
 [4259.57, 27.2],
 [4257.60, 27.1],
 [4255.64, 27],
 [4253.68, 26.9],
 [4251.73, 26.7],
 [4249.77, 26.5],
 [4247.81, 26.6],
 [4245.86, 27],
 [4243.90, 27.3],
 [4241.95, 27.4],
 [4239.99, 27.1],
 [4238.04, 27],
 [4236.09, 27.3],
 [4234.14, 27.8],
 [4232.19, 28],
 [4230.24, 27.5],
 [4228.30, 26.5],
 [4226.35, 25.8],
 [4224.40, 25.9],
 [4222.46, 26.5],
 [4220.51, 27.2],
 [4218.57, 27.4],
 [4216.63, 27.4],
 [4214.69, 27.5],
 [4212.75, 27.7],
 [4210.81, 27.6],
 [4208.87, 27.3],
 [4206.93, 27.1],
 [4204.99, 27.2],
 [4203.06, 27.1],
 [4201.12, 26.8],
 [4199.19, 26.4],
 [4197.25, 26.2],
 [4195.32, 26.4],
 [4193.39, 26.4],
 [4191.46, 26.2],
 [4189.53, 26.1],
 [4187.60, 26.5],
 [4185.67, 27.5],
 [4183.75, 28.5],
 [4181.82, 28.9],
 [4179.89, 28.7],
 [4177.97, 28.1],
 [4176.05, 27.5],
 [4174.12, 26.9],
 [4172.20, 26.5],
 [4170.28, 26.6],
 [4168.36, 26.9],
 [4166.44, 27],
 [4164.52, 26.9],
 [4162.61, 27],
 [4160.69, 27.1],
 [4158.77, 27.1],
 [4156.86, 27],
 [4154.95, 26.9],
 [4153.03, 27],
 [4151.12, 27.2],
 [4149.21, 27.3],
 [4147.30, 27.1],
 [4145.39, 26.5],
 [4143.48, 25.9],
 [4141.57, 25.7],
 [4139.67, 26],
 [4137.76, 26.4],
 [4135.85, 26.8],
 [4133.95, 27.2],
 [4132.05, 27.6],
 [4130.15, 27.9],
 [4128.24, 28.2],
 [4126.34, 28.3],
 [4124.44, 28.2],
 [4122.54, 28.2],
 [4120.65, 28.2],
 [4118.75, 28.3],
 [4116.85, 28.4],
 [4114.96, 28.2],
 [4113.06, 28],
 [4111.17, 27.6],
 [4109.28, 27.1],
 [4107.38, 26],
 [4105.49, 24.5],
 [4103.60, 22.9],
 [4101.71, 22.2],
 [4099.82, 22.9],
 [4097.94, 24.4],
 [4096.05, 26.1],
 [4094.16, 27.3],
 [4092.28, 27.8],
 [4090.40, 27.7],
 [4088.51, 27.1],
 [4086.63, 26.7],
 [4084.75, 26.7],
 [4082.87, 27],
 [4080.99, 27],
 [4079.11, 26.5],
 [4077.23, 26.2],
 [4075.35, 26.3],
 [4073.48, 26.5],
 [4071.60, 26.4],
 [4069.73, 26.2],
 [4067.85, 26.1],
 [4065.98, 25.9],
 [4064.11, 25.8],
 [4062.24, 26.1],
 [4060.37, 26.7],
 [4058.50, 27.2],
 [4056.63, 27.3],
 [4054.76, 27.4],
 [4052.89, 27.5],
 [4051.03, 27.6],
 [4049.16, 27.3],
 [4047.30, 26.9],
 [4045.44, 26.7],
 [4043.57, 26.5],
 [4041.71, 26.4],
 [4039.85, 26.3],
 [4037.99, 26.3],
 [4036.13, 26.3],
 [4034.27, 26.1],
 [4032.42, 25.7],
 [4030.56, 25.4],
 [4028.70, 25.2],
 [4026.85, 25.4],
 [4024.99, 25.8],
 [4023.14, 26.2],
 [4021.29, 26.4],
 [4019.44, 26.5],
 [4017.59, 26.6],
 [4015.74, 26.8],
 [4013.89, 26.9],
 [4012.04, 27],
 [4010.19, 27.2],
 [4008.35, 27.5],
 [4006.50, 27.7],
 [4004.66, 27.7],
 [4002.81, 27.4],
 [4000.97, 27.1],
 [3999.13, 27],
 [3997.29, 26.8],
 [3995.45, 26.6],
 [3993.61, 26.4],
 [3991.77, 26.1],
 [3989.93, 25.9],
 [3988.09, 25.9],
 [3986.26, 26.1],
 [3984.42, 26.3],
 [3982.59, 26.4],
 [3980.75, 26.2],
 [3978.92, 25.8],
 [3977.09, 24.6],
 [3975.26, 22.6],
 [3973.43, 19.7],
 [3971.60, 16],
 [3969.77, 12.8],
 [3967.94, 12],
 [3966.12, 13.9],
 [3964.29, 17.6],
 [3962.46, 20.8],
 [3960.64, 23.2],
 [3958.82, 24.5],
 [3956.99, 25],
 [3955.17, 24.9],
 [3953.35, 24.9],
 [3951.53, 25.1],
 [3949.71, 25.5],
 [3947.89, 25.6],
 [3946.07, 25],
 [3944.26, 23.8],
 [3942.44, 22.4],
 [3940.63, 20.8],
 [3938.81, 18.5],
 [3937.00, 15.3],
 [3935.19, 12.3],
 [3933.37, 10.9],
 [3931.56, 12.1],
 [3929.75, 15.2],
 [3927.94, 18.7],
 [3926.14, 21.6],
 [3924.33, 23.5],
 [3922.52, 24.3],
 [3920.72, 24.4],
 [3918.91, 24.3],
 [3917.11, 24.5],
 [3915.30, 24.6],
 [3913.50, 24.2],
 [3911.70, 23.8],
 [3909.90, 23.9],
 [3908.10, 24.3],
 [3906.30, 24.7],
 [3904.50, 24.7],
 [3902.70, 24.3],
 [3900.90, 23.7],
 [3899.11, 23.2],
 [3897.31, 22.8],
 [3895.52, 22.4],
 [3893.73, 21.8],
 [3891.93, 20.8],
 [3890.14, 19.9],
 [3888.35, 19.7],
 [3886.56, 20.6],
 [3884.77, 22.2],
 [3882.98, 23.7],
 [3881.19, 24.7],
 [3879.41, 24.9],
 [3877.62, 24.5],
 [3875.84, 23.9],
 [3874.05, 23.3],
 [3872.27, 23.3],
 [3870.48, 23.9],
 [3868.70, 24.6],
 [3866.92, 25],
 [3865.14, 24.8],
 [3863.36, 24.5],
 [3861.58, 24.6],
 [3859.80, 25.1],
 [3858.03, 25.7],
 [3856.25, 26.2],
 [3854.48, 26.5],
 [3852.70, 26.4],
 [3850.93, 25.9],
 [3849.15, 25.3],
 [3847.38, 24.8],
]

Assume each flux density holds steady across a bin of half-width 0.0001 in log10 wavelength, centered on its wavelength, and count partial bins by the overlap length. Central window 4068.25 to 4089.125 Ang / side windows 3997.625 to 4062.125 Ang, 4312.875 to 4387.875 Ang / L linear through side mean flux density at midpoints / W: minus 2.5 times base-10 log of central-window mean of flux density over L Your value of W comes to 0.004 mag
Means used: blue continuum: 26.7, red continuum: 26.5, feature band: 26.6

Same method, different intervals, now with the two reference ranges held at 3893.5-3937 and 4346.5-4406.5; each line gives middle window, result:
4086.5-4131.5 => -0.12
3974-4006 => -0.16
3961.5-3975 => 0.33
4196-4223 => -0.07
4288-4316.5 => 0.09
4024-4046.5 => -0.13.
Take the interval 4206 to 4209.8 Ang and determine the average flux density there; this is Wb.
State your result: 27.2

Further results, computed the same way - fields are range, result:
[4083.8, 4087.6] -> 26.7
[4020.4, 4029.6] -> 25.8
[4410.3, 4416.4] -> 28.2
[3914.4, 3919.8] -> 24.5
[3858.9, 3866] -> 24.8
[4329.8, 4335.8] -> 26.1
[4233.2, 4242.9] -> 27.3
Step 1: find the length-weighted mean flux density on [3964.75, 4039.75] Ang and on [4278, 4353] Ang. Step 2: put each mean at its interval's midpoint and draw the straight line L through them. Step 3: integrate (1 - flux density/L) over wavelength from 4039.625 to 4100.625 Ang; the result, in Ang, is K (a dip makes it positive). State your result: -4.0 Ang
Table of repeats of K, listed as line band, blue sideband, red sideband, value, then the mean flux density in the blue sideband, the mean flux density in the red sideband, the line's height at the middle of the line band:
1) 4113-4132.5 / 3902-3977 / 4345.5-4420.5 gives -3.5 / 21.1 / 27.7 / 23.8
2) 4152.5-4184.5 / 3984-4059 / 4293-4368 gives -1.4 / 26.6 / 25.6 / 26.1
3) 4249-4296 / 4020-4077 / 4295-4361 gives -2.0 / 26.4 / 25.3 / 25.5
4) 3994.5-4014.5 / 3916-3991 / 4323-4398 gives -4.6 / 21.5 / 26.7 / 22.1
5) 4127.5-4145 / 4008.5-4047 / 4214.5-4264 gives -0.1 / 26.3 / 27.1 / 26.7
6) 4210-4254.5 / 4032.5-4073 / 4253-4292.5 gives -0.6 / 26.6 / 26.8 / 26.7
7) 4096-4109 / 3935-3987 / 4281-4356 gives -0.6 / 21.8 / 25.3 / 23.1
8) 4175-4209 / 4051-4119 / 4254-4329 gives -1.3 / 26.4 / 25.9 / 26.2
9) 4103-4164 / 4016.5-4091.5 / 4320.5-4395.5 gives -1.3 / 26.5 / 26.6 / 26.5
